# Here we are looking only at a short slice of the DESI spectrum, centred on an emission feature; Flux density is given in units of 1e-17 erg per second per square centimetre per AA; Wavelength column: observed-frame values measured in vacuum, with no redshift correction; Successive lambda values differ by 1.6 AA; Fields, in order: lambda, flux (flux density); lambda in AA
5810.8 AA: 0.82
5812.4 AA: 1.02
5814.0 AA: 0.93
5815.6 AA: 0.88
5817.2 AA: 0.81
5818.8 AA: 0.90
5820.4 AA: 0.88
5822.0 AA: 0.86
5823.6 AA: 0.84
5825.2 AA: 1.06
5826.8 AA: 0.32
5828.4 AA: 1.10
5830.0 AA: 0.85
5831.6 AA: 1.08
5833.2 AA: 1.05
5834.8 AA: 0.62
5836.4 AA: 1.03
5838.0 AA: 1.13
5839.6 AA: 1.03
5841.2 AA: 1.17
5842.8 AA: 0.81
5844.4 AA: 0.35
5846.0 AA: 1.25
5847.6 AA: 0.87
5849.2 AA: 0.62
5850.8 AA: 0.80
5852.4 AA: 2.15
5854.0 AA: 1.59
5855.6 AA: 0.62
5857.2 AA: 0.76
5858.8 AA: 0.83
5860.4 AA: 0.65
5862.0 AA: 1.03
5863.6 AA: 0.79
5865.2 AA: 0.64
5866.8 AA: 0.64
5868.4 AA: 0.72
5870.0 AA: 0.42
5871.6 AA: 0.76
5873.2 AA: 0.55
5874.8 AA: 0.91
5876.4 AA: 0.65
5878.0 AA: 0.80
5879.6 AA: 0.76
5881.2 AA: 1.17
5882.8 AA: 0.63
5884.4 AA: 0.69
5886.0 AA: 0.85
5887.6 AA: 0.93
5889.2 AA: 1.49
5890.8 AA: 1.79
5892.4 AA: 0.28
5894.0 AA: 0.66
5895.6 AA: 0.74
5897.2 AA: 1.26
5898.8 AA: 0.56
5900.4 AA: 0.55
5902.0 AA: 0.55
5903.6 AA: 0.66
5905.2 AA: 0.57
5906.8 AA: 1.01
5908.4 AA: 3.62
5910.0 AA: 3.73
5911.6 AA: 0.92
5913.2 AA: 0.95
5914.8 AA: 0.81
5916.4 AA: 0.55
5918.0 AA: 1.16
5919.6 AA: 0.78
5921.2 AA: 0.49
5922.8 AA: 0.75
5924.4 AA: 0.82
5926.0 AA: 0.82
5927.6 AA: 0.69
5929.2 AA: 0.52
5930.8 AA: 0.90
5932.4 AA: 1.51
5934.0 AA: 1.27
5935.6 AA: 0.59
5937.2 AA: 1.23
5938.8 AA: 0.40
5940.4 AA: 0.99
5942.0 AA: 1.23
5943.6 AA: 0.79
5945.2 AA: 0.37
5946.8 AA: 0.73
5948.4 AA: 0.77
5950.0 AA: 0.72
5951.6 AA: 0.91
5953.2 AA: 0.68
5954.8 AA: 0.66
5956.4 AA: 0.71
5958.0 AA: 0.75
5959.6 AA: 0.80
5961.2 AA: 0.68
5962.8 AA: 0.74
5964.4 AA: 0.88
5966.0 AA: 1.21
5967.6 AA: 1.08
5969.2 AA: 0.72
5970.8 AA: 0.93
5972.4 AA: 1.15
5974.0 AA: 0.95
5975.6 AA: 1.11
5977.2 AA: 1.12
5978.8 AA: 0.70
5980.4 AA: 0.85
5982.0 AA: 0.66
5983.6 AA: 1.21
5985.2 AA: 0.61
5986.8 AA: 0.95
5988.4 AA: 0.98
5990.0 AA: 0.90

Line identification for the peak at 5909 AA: [O III]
